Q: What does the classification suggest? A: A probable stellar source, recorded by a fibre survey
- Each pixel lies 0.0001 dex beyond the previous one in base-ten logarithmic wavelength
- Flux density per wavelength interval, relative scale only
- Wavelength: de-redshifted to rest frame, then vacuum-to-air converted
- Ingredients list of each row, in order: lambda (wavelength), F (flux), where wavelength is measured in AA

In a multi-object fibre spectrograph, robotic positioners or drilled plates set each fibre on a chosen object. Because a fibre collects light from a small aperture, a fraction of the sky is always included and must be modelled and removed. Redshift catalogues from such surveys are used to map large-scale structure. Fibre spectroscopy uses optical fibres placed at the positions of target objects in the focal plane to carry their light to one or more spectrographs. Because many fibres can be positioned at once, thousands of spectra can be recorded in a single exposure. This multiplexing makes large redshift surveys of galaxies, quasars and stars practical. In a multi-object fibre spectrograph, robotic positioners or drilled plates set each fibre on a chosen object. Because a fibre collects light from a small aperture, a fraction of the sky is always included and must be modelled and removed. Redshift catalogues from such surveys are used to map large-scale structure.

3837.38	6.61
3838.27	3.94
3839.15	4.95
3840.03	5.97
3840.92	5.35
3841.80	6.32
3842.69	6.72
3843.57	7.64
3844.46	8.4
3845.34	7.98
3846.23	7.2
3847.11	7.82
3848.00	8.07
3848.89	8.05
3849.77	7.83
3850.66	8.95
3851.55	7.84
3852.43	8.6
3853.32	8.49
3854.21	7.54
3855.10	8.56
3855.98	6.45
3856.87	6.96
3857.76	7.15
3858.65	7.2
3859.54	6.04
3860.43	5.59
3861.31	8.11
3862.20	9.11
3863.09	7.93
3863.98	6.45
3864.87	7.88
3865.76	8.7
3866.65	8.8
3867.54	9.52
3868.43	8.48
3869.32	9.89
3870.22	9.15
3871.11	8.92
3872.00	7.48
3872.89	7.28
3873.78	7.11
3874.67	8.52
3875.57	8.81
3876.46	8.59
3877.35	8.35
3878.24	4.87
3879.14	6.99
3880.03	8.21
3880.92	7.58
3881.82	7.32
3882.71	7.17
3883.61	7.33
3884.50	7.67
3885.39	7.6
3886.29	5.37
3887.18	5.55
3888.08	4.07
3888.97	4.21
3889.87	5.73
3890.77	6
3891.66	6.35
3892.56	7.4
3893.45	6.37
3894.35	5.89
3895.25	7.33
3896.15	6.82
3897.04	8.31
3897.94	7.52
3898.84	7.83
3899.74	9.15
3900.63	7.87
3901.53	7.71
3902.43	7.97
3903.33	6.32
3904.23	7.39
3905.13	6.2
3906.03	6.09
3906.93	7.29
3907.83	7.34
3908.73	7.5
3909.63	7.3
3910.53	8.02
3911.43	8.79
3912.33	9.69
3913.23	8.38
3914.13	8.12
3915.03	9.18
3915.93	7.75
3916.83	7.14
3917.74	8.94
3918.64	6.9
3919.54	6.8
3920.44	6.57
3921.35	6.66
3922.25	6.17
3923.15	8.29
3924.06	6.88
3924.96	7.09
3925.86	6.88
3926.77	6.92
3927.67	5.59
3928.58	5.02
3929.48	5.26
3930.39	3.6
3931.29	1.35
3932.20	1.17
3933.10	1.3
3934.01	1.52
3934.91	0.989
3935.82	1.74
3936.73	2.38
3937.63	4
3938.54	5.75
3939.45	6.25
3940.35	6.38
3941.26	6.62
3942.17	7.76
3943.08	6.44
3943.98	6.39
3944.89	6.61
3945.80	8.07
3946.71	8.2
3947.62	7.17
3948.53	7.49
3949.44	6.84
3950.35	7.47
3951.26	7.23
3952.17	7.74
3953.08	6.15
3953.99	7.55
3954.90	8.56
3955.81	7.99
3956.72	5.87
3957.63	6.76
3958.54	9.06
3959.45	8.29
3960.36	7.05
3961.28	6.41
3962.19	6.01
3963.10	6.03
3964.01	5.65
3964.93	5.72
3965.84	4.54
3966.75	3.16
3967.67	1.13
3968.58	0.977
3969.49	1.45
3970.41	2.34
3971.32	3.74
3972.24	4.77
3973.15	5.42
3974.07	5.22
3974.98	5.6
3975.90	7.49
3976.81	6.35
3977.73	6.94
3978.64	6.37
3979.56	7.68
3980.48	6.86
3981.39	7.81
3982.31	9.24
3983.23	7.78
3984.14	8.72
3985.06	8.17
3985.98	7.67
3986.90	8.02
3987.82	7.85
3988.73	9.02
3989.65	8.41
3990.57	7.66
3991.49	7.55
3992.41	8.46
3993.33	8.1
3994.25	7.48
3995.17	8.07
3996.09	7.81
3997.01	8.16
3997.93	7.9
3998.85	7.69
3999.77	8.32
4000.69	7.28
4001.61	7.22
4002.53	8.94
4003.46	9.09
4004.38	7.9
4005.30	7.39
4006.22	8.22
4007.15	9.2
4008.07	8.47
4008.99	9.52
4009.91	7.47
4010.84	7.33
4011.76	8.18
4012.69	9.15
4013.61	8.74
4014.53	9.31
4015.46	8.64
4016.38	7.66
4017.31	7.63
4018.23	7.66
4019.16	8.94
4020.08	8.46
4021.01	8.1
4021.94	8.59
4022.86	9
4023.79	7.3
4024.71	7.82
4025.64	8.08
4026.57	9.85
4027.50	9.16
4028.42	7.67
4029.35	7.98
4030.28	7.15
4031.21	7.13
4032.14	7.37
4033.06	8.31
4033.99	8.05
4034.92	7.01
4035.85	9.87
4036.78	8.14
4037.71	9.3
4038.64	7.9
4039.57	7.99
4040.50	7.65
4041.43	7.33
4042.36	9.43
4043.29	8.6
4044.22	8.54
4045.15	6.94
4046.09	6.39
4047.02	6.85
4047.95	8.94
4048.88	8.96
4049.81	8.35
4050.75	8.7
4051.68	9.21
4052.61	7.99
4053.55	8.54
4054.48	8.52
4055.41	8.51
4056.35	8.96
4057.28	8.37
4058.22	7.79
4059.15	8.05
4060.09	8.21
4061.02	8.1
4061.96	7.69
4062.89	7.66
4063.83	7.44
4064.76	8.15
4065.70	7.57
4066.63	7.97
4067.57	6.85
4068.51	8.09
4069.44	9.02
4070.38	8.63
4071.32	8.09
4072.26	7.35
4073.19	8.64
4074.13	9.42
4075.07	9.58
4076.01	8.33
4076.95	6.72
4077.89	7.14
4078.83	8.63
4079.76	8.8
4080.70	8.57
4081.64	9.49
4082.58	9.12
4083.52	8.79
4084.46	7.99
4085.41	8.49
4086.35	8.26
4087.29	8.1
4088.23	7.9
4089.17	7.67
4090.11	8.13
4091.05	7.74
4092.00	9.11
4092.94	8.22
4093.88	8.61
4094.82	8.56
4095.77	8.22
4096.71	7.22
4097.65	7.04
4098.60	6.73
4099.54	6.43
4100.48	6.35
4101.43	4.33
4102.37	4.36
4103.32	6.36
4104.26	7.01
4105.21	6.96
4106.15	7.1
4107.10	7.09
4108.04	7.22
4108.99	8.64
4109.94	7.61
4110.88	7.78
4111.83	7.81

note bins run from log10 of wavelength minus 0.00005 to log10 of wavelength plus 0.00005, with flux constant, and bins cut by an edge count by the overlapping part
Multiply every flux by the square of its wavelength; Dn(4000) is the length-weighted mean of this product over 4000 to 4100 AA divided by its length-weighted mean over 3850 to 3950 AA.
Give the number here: 1.3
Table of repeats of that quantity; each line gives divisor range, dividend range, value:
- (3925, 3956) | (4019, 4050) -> 1.52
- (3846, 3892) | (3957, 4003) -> 0.95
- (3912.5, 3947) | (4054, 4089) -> 1.52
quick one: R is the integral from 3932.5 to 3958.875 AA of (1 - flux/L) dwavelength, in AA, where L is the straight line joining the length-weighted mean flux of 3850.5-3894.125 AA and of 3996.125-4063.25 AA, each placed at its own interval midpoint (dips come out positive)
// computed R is 5.9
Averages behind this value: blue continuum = 7.41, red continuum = 8.2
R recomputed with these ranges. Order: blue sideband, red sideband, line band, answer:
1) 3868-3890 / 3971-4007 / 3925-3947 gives 7.60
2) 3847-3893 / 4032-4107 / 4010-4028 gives -1.23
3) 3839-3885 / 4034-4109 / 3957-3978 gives 6.99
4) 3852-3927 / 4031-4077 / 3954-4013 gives 6.35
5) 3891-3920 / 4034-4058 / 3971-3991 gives 1.98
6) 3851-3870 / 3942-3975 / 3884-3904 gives 1.25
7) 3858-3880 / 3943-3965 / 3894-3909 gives 0.53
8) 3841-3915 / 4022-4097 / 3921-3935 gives 5.36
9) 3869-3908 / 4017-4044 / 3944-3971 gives 5.47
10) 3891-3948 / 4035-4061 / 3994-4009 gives -1.00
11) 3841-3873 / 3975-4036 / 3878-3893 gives 2.71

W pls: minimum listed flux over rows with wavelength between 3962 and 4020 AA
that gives 0.977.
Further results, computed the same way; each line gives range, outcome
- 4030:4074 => 6.39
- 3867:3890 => 4.07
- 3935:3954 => 1.74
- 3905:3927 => 6.09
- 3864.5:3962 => 0.989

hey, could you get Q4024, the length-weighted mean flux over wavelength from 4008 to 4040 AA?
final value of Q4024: 8.25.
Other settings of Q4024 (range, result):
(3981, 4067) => 8.17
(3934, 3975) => 5.66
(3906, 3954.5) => 6.31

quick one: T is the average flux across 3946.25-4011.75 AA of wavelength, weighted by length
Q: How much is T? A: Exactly 7.01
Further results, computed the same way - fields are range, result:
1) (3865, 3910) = 7.35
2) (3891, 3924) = 7.47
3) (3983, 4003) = 8.01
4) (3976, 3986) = 7.59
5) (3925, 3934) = 4.13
